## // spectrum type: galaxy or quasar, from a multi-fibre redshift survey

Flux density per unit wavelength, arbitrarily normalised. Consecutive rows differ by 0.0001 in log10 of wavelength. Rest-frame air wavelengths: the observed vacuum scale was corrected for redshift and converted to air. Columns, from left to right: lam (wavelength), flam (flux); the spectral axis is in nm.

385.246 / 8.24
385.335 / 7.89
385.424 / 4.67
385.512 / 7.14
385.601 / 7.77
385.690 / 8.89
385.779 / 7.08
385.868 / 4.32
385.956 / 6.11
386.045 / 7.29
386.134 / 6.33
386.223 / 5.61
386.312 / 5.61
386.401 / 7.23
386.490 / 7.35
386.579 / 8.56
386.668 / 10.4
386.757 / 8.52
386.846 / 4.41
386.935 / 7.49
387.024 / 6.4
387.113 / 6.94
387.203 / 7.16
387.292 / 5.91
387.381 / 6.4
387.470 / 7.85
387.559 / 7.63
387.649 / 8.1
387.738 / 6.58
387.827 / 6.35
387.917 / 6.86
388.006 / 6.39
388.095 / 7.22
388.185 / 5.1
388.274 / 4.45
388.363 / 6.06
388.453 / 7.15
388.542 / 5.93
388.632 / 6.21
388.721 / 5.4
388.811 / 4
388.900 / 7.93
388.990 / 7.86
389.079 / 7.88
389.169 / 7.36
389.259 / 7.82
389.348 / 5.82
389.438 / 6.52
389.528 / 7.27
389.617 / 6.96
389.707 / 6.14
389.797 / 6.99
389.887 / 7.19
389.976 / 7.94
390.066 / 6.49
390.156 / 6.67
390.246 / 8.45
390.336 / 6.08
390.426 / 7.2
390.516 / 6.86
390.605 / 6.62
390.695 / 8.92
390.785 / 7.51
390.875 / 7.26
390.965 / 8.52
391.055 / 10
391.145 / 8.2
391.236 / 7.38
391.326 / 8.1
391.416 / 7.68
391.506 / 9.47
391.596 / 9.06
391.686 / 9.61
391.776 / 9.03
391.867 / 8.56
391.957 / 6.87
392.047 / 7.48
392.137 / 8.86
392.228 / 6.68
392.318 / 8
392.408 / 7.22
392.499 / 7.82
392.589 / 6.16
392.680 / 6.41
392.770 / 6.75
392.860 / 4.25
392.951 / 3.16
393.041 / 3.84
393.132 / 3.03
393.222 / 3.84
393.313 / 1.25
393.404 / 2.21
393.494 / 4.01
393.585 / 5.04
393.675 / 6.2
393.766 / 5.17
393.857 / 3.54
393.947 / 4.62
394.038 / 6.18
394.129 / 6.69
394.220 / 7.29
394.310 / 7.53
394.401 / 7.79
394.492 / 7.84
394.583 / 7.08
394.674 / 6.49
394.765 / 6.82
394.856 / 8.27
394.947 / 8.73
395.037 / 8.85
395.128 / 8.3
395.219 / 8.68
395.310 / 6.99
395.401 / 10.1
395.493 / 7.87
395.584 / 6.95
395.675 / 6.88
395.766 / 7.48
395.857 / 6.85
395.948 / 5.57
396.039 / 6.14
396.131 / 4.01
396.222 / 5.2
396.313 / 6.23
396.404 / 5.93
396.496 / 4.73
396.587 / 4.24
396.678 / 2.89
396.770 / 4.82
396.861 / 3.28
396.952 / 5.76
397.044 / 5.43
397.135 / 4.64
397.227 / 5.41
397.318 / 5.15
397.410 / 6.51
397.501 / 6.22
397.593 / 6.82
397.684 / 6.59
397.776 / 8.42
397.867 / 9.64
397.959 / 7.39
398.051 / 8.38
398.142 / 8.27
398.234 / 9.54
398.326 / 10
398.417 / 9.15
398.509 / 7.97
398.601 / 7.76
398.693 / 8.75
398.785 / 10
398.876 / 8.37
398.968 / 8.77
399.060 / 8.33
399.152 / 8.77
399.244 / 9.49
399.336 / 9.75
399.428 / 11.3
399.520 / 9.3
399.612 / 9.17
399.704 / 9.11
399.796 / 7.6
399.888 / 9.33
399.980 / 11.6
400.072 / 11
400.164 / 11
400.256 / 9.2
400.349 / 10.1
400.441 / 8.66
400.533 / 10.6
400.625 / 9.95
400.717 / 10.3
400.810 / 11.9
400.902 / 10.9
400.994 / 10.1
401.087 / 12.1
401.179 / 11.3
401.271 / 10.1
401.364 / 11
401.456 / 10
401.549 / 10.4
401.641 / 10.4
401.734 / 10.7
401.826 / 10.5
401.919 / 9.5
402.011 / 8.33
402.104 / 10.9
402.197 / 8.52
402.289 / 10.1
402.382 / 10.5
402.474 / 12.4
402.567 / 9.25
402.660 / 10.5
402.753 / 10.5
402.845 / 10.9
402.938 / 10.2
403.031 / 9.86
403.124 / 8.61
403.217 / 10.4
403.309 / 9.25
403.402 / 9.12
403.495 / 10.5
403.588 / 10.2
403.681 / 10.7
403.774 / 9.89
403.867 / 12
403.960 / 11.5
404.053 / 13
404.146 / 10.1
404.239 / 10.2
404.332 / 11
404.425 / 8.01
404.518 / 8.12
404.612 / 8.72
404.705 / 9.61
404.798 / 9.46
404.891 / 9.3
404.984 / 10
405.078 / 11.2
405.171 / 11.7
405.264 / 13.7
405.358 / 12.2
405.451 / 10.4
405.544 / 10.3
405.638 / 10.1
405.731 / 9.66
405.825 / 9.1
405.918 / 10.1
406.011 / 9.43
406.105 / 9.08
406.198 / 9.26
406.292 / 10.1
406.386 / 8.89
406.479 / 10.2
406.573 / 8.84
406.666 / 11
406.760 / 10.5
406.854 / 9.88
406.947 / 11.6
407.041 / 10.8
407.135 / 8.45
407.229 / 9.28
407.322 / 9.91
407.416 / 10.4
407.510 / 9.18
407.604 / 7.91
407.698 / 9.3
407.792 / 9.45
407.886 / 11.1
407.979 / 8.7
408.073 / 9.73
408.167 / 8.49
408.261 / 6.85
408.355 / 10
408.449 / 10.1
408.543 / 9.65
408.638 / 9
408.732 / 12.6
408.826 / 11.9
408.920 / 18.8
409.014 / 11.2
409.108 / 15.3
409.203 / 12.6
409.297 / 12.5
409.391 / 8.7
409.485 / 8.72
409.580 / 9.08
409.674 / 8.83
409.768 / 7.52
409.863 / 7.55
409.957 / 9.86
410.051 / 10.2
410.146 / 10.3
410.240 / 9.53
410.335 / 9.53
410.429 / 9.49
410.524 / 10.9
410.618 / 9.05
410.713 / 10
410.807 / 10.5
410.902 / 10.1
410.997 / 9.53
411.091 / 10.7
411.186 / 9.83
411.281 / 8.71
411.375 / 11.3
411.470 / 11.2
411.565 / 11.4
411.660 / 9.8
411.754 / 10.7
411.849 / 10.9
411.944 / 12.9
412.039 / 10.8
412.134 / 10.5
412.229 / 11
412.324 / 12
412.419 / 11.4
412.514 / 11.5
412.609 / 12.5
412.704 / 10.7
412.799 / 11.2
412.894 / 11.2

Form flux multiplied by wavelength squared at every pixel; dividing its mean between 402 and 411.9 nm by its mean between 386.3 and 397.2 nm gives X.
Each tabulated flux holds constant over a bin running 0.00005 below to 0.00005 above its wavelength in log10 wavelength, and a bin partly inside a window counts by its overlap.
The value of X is 1.65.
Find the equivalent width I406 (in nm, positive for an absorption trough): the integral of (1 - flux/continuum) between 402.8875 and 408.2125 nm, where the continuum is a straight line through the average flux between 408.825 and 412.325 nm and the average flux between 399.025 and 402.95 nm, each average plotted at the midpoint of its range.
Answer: 0.18 nm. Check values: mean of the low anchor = 10.1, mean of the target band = 9.99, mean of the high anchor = 10.6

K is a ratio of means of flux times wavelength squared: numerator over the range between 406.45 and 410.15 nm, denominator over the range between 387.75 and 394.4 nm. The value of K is 1.7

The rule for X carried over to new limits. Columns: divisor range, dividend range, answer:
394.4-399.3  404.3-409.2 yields 1.50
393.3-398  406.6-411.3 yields 1.73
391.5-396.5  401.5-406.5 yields 1.64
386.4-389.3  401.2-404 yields 1.61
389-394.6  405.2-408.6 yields 1.57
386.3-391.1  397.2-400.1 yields 1.29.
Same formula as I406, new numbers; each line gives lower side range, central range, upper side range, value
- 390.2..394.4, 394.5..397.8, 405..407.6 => 0.51 nm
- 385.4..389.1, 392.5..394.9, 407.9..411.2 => 0.70 nm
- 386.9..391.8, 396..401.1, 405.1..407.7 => 0.43 nm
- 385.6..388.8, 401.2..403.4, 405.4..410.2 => -0.23 nm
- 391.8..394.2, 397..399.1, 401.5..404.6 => 0.05 nm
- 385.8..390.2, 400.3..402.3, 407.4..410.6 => -0.32 nm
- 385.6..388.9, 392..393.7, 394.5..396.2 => 0.42 nm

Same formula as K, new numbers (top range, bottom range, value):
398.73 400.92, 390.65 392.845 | 1.28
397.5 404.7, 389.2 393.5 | 1.50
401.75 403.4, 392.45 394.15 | 2.22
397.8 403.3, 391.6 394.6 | 1.67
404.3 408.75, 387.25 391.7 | 1.50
